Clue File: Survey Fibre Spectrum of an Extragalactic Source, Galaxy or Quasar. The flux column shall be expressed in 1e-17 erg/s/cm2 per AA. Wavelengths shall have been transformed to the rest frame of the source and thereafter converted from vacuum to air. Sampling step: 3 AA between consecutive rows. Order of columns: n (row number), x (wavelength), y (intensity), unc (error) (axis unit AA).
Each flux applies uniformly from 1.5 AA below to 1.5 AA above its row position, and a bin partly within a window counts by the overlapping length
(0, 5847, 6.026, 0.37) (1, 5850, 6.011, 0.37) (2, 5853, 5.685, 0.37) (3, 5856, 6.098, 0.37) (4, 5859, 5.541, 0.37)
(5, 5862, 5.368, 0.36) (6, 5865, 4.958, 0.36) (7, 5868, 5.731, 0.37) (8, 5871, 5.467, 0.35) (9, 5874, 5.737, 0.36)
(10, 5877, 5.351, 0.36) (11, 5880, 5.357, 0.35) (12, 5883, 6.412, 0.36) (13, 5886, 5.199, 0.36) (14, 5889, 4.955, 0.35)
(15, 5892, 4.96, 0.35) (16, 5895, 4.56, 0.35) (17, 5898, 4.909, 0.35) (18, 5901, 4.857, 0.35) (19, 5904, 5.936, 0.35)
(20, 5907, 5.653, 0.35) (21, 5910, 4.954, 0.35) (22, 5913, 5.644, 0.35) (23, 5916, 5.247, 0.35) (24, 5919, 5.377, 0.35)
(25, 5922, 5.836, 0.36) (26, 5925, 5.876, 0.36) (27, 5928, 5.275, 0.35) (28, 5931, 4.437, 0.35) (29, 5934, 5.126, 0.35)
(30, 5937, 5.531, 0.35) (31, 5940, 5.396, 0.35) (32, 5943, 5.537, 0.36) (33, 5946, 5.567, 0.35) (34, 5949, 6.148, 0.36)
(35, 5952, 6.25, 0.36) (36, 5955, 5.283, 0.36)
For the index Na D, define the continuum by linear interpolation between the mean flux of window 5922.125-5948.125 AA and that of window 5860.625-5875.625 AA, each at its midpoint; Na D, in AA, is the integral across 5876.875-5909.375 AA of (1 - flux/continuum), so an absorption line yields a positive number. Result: 0.9 AA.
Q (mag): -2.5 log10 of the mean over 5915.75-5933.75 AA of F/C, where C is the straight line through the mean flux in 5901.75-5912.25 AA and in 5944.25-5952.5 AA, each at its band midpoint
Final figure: 0.07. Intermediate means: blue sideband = 5.48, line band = 5.33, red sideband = 5.94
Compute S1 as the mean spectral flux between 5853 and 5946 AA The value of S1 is 5.38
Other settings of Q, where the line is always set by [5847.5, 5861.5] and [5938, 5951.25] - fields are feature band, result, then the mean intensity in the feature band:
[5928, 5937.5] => 0.14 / 5.02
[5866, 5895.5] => 0.07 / 5.39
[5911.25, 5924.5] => 0.04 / 5.54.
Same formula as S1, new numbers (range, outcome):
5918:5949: 5.43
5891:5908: 5.14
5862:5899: 5.31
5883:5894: 5.2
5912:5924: 5.54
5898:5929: 5.44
